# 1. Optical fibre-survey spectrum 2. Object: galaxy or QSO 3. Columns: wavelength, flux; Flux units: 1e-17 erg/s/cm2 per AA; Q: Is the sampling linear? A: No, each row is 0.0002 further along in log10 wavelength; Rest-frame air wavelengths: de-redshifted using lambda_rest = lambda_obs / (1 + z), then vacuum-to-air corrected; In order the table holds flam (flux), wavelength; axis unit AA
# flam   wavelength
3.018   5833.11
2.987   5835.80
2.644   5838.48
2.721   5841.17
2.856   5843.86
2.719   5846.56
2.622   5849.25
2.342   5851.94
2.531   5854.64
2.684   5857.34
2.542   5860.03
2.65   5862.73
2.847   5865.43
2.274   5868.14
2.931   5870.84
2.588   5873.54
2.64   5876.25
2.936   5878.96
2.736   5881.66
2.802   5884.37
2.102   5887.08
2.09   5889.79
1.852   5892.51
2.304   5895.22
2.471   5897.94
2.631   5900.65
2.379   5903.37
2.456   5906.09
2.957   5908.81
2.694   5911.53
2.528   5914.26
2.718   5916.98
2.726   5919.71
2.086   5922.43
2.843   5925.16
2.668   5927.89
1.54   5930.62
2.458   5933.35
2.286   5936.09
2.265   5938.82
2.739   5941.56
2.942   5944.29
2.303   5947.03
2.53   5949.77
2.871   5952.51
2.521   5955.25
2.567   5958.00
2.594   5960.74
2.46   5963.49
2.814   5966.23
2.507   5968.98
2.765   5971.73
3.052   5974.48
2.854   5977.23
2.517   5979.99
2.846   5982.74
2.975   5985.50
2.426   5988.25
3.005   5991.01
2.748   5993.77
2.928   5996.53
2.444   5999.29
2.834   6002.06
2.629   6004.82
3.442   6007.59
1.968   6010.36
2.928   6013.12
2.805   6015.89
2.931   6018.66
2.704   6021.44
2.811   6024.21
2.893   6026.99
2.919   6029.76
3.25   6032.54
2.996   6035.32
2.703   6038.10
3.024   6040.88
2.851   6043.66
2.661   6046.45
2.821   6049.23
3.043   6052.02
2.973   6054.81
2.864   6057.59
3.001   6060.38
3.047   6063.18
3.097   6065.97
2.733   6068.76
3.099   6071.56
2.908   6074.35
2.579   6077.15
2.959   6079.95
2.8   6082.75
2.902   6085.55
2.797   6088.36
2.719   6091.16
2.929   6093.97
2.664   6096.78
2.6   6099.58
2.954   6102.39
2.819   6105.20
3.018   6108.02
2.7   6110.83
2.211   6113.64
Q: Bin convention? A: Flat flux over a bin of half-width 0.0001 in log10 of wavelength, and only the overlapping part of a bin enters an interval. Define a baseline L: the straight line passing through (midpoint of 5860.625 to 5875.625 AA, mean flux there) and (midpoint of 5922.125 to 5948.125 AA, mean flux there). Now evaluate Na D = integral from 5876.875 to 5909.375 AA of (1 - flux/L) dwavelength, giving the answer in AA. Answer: 1.3 AA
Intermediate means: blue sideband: 2.65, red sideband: 2.43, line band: 2.47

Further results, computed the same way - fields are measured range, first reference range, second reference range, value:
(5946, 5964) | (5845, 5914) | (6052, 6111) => 0.76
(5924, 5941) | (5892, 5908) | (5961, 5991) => 1.22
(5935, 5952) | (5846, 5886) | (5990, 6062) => 1.34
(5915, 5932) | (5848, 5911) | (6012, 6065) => 1.33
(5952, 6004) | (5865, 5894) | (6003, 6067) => 0.56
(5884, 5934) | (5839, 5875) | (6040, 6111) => 4.90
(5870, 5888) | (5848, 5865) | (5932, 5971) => -0.76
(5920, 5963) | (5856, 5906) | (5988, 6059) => 2.76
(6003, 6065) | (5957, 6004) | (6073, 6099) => -2.55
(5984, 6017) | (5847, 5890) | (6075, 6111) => -0.47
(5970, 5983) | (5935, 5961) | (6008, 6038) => -0.62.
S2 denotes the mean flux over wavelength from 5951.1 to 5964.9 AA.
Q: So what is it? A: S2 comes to 2.6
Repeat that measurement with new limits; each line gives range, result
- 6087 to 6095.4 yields 2.81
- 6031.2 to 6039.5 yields 2.98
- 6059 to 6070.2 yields 2.97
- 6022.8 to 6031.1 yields 2.88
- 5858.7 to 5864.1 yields 2.6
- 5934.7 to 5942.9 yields 2.43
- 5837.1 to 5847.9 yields 2.74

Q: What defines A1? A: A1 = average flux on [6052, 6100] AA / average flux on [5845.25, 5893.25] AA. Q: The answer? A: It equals 1.12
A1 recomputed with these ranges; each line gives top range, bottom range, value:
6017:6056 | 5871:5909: 1.16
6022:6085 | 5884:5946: 1.19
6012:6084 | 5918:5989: 1.12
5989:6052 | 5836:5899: 1.10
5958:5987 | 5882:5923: 1.11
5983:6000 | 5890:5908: 1.18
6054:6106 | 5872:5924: 1.14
